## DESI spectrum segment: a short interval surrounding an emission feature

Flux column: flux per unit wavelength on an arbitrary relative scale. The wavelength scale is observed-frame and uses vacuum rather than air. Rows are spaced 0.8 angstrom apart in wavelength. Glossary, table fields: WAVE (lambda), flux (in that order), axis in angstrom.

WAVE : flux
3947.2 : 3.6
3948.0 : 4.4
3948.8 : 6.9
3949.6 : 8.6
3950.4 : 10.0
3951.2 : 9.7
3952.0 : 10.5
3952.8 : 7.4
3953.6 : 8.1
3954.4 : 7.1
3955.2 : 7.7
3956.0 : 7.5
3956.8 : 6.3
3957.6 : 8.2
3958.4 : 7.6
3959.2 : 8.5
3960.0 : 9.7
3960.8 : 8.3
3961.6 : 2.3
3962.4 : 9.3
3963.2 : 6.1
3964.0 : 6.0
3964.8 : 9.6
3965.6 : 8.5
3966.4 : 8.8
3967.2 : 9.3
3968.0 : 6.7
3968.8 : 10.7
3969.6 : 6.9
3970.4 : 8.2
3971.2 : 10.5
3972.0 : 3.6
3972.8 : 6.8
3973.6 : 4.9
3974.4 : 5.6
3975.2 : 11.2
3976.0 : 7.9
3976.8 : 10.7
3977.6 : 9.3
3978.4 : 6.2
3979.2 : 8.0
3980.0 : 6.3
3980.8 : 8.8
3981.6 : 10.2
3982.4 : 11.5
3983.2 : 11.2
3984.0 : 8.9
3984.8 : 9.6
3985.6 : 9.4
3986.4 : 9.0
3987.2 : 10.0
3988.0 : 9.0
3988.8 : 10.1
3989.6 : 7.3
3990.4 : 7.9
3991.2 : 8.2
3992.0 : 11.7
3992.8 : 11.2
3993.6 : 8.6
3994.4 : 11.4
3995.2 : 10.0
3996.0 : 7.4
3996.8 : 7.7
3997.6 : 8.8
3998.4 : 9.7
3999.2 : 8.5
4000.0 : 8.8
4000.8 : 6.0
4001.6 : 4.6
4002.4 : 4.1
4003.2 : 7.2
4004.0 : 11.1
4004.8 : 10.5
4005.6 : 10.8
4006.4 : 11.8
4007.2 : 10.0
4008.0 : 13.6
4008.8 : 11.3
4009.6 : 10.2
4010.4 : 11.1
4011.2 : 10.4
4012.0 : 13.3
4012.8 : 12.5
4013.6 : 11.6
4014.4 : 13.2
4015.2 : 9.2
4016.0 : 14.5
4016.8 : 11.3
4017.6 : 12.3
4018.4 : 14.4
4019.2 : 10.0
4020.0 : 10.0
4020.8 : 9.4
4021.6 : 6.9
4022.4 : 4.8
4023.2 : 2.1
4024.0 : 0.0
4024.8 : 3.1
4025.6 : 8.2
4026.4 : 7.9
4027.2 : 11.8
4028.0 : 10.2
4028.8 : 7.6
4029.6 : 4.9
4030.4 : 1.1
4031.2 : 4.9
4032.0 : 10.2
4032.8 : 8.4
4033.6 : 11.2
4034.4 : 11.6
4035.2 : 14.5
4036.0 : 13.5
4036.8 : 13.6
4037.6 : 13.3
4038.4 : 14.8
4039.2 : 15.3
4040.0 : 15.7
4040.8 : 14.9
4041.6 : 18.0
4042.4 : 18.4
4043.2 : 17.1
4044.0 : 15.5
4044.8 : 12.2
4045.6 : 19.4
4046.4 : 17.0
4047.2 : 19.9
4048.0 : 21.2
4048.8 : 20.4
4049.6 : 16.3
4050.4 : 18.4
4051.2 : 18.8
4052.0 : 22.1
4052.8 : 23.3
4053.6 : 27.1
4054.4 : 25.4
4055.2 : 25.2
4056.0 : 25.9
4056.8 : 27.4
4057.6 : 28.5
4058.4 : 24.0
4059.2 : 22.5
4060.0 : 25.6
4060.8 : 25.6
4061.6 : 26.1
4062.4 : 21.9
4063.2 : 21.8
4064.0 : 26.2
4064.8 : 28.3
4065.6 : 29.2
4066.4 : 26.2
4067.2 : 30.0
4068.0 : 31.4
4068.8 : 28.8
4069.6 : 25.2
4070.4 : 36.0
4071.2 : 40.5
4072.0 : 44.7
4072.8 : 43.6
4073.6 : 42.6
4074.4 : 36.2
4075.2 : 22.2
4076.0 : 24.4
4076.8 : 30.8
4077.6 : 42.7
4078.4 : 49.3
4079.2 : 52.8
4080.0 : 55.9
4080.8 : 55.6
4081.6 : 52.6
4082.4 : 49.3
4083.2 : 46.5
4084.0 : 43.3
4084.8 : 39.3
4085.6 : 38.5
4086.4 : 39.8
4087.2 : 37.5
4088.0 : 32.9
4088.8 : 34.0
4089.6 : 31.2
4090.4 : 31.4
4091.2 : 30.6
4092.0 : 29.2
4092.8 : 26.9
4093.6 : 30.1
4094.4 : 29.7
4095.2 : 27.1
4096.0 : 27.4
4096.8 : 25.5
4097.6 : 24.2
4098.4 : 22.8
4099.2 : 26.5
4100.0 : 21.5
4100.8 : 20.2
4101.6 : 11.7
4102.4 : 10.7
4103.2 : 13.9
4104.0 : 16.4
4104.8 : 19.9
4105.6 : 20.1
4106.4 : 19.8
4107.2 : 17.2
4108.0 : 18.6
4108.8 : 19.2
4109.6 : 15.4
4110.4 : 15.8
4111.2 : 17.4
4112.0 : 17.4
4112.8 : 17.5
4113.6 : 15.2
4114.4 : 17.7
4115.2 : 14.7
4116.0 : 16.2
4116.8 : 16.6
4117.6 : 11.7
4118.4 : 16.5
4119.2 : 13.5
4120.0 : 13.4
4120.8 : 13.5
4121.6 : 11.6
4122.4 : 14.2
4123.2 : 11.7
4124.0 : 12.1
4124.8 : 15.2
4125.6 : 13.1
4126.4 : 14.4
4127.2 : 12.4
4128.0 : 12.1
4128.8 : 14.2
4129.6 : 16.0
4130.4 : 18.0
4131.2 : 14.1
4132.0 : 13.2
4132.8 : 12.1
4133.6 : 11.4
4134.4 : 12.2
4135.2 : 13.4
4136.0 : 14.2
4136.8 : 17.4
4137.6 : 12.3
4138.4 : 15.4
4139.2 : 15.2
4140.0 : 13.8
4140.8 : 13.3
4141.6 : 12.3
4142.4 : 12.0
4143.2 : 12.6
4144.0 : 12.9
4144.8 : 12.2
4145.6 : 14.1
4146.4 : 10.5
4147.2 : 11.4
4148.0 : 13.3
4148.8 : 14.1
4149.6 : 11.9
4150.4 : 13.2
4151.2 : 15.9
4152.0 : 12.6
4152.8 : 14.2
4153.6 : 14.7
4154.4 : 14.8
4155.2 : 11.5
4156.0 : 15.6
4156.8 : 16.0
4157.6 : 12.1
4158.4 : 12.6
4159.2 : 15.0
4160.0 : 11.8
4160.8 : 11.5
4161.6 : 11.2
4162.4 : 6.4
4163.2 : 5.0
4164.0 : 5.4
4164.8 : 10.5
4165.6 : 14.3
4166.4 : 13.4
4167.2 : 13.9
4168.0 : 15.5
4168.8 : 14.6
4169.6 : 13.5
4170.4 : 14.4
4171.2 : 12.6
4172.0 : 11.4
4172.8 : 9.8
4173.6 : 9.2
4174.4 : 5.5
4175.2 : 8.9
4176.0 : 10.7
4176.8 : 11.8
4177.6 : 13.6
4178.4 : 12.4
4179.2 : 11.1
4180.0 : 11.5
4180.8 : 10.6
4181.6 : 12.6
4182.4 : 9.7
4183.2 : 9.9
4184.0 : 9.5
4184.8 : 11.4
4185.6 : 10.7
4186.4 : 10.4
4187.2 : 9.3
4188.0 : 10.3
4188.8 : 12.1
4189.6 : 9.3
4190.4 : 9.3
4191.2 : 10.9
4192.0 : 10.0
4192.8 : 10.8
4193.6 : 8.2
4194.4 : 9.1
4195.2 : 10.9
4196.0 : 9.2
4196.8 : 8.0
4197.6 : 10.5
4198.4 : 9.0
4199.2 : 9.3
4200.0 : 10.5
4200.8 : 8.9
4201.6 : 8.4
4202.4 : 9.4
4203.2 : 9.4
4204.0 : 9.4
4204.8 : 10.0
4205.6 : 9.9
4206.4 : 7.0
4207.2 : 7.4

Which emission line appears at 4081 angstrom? Lyman alpha 1216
